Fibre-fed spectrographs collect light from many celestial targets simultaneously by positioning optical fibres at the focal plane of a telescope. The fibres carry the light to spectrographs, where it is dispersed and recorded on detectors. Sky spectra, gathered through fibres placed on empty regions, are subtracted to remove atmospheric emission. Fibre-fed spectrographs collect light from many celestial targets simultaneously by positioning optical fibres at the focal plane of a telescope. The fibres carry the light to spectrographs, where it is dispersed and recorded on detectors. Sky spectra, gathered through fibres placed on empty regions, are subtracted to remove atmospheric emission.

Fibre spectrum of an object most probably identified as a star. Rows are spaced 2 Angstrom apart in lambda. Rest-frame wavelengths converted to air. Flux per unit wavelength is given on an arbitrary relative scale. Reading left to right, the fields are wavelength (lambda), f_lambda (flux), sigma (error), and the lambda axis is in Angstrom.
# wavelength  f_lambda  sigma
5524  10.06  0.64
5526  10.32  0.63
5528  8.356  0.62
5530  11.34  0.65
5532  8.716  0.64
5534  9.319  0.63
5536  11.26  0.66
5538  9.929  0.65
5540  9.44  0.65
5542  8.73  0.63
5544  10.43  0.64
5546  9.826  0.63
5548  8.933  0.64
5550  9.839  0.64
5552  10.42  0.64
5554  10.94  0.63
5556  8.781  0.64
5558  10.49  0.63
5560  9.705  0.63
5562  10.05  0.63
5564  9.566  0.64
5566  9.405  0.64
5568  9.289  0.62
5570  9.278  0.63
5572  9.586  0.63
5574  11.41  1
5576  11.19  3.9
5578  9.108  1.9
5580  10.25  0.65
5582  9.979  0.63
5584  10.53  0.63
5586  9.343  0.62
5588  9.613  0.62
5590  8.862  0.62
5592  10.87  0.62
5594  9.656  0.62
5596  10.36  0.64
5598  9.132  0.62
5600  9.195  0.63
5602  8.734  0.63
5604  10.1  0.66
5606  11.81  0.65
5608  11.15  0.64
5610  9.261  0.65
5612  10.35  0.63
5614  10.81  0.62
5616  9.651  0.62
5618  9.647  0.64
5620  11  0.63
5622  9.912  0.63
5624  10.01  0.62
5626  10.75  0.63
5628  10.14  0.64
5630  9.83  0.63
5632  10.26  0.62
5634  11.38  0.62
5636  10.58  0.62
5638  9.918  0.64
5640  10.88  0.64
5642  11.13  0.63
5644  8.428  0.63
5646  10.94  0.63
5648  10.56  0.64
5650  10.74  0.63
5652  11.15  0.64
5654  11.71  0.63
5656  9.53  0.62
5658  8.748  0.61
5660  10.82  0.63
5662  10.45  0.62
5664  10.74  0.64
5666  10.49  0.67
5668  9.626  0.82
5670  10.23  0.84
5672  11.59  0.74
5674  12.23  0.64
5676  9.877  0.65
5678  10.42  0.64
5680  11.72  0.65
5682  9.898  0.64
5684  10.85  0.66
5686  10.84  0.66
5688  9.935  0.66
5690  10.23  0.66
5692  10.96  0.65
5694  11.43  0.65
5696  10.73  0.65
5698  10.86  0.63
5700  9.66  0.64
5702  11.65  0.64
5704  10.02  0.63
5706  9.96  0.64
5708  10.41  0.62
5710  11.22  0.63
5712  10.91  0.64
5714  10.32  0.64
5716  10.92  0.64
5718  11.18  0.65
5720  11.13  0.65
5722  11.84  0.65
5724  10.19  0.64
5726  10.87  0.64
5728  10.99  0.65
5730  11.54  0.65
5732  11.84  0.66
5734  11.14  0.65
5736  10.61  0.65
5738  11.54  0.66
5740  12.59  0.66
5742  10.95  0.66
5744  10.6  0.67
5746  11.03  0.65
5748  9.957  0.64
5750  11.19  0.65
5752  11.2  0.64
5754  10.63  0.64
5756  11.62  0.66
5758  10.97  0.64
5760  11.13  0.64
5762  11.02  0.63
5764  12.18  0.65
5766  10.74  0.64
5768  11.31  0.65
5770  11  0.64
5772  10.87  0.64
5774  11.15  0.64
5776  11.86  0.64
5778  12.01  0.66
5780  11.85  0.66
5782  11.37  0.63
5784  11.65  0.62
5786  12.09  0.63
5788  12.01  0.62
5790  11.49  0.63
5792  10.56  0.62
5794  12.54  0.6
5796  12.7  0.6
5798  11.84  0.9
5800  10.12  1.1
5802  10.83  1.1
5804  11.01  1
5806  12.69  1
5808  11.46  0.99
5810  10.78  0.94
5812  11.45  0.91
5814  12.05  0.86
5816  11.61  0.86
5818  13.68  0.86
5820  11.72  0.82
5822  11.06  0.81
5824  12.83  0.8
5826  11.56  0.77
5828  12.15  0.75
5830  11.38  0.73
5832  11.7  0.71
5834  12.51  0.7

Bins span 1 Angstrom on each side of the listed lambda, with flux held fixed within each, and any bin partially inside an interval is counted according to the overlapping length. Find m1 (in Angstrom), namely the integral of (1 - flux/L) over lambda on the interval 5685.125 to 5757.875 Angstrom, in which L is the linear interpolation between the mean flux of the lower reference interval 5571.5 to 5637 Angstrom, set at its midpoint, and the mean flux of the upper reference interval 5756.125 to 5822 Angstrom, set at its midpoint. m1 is 0.8 Angstrom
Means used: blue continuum 10.1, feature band 10.9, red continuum 11.5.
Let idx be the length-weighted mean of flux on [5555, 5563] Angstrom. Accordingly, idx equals 9.76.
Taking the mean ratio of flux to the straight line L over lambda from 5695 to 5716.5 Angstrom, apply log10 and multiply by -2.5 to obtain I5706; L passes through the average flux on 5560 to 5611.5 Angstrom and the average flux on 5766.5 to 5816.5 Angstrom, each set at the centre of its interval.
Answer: 0.03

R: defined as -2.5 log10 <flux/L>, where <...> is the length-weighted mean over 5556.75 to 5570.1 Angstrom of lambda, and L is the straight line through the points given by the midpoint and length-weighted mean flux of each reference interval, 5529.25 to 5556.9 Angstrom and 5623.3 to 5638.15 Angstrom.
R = 0.03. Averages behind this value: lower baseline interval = 9.84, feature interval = 9.69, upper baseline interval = 10.4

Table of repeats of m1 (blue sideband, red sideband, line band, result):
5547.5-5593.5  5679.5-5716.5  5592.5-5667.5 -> -0.18 Angstrom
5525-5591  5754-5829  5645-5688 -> 0.12 Angstrom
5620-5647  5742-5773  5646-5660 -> -0.03 Angstrom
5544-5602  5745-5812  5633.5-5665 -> -0.21 Angstrom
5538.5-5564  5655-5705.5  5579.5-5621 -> 0.26 Angstrom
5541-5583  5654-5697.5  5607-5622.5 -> -0.06 Angstrom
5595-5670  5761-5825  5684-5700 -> 0.16 Angstrom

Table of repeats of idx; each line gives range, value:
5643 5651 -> 10.2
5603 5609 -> 11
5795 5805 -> 11.3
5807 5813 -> 11.2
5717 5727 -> 11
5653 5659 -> 10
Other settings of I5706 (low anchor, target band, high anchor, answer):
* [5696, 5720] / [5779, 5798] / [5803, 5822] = -0.03 mag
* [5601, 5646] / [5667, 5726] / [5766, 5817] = 0.01 mag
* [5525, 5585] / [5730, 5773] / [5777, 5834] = 0.02 mag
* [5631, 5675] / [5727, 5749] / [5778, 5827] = 0.00 mag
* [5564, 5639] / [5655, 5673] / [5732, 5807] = 0.03 mag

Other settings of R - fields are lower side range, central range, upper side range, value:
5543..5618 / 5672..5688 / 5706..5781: -0.02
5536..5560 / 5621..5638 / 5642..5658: -0.01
